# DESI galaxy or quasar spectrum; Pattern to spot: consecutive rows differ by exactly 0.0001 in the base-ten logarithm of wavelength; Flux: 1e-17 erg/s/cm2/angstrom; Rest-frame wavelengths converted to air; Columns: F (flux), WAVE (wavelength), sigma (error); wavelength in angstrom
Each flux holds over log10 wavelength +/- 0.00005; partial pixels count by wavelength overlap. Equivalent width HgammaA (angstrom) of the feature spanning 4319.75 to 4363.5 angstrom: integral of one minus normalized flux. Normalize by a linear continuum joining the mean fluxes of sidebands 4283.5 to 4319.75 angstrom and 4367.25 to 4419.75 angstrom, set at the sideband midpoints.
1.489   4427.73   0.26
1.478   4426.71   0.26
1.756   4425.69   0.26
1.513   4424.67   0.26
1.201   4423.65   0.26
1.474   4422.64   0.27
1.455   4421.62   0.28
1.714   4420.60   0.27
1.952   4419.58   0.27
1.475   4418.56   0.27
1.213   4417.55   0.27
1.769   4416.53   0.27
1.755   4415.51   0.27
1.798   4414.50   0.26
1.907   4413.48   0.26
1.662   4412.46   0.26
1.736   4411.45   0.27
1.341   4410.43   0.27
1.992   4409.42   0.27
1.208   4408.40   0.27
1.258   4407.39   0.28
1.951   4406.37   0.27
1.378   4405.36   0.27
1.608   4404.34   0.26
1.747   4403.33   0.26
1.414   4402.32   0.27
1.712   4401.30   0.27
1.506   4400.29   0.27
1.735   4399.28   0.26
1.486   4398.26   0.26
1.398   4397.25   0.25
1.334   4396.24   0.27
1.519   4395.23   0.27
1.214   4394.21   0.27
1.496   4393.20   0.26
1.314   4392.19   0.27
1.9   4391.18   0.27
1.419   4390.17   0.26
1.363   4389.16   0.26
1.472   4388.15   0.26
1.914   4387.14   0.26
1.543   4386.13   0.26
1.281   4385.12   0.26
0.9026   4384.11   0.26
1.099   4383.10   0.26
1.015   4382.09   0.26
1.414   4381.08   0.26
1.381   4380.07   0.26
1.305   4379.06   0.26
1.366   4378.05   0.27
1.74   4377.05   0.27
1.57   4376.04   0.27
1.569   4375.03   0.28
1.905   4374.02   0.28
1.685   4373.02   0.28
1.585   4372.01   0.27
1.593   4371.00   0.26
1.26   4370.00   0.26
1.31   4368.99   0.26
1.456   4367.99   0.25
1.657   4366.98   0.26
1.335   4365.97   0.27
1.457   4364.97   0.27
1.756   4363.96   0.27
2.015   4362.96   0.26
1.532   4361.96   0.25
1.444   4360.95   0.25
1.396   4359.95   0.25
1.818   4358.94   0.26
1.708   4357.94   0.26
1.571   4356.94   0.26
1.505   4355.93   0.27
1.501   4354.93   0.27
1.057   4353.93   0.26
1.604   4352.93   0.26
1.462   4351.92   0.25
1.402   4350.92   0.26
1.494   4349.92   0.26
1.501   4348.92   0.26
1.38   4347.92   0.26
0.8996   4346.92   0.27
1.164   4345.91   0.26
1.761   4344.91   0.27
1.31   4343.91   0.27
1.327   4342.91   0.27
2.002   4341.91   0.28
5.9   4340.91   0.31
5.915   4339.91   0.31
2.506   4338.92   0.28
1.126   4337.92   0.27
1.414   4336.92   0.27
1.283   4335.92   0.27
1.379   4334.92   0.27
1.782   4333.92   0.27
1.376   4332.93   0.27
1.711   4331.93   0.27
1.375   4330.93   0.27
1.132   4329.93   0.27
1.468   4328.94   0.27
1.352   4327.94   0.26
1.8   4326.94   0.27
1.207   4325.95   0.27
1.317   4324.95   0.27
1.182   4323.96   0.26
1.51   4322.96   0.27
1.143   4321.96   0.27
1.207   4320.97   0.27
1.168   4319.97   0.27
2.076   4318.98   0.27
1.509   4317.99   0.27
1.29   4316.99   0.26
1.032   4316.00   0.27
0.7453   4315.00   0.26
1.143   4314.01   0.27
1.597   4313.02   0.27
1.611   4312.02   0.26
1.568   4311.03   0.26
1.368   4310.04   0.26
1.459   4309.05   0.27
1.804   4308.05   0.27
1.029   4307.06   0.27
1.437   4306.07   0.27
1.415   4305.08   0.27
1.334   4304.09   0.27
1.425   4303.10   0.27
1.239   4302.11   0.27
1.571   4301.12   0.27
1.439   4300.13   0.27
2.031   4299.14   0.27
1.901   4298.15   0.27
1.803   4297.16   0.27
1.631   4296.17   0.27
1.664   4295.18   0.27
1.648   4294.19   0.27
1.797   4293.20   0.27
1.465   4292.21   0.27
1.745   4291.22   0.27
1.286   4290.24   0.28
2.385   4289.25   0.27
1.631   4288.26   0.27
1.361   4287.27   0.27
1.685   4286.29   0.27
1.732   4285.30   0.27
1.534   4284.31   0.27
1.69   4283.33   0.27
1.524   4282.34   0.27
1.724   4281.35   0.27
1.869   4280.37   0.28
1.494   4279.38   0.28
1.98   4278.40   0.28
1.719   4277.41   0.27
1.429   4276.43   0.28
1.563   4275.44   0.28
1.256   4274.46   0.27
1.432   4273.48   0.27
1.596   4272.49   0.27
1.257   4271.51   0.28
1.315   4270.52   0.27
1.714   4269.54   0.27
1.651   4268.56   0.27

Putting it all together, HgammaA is -3.9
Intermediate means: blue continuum 1.54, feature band 1.66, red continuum 1.52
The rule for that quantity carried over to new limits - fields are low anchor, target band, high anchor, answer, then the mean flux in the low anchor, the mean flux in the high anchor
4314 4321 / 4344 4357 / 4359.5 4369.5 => 0.6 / 1.28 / 1.54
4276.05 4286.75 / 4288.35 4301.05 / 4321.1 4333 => -1.1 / 1.67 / 1.38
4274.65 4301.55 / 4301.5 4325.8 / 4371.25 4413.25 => 4.1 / 1.67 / 1.5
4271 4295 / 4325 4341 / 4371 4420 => -3.6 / 1.62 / 1.53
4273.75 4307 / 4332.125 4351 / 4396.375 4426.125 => -4.1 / 1.61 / 1.59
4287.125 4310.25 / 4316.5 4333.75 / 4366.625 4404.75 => 1.6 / 1.58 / 1.48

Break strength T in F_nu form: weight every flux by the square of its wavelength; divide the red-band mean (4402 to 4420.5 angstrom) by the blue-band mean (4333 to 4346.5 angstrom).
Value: 0.77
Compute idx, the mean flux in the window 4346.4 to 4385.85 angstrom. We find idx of 1.46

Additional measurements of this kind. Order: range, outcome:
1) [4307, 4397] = 1.55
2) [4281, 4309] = 1.6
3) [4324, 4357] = 1.72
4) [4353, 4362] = 1.51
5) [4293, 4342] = 1.65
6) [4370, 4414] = 1.51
